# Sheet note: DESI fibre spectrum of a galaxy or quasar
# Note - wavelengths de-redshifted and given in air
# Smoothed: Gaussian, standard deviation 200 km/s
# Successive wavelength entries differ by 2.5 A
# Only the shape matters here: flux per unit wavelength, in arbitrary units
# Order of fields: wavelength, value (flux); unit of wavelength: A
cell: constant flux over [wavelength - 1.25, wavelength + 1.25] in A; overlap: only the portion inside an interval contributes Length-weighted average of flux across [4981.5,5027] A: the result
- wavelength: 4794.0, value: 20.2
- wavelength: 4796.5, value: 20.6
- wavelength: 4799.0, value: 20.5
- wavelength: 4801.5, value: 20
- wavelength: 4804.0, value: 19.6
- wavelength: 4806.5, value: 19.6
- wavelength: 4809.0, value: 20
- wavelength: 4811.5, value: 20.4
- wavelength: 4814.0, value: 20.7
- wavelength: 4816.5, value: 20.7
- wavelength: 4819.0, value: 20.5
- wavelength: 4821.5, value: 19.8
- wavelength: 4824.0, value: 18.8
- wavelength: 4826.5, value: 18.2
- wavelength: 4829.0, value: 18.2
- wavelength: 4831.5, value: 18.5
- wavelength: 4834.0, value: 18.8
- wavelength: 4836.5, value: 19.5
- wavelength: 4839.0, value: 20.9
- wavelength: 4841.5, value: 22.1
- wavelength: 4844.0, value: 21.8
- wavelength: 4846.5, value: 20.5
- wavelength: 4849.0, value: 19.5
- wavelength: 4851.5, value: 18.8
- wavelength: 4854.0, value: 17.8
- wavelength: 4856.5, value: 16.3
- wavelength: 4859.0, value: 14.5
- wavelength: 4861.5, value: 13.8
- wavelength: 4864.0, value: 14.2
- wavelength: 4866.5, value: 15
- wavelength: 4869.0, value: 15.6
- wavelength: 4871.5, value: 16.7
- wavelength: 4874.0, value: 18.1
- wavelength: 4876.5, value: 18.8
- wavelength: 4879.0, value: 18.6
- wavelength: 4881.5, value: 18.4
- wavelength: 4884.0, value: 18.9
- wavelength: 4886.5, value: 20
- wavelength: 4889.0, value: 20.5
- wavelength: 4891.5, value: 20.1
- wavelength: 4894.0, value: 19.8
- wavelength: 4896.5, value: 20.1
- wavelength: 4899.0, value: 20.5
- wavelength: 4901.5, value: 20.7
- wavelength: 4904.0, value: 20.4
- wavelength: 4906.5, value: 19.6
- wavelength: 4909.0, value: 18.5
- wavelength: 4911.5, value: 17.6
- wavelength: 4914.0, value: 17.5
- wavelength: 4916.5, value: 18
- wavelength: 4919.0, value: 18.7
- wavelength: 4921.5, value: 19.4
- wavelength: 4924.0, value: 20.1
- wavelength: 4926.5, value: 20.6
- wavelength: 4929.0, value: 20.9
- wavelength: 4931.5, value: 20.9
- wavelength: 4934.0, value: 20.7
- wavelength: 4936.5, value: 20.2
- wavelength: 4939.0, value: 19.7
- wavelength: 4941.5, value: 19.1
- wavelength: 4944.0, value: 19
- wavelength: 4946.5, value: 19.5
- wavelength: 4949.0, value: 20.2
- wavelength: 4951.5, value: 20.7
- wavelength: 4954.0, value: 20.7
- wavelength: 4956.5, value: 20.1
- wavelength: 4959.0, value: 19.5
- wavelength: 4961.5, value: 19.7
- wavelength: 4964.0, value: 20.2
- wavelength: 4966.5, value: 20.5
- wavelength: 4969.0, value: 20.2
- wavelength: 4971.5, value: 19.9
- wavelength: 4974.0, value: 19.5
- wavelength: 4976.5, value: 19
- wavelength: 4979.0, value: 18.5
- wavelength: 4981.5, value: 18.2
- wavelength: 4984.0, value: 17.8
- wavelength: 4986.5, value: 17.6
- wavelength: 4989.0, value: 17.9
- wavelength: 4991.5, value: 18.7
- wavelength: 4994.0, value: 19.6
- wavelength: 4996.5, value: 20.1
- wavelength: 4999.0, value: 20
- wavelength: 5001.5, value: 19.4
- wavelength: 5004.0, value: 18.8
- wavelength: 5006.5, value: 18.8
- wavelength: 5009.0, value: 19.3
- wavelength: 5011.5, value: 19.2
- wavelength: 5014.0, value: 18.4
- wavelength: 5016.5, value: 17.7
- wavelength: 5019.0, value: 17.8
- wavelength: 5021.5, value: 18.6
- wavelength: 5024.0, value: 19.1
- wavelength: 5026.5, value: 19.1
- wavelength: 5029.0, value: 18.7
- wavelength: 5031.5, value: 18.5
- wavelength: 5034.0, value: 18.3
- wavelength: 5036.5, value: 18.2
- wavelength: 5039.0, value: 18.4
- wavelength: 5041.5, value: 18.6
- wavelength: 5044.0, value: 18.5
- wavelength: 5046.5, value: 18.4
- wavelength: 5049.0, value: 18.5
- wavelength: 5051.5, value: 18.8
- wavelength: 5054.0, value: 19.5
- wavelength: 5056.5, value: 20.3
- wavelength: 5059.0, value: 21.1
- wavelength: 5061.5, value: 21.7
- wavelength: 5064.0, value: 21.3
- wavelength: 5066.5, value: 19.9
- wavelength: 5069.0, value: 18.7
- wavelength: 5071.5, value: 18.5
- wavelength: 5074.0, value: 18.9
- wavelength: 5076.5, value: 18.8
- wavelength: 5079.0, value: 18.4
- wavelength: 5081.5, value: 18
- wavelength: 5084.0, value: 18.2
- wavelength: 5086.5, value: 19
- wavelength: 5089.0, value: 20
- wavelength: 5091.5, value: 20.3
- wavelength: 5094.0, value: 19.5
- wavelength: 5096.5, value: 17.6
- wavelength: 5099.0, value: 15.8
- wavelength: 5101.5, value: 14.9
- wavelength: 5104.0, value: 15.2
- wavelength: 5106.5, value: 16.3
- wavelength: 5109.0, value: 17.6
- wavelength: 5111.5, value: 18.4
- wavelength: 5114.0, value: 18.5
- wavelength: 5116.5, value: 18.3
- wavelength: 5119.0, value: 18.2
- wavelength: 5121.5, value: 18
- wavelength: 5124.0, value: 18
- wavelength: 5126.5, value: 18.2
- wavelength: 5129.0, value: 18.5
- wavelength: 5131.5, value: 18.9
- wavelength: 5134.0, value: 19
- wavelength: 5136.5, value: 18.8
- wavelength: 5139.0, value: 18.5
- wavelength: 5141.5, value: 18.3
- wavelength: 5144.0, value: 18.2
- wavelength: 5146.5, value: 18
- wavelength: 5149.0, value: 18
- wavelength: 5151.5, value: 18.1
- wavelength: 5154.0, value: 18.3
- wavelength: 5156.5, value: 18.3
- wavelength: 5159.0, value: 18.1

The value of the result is 18.8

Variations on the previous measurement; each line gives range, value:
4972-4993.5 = 18.5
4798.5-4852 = 19.9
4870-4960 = 19.5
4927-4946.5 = 20.1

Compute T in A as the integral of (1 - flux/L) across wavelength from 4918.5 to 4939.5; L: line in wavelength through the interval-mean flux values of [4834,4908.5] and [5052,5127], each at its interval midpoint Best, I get -1.7 A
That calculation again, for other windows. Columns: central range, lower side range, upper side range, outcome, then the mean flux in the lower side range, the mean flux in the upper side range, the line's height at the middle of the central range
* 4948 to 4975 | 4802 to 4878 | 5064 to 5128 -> -2.5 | 18.6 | 18.2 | 18.4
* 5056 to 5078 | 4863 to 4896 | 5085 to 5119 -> -2.5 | 18.1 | 17.8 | 17.9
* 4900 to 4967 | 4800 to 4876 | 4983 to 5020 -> -3.6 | 18.6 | 18.8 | 18.7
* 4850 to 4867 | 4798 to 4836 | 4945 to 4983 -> 3.3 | 19.6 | 19.7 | 19.6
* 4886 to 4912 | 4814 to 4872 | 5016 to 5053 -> -2.1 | 18.4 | 18.5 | 18.4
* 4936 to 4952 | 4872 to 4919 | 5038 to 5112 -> -0.6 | 19.2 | 18.6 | 19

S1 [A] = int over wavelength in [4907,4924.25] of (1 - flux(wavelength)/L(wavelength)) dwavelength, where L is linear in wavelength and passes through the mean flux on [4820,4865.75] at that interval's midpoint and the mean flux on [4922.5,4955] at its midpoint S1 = 1.09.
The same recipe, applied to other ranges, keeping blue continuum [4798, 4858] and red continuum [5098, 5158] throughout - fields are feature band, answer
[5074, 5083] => -0.2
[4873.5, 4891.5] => 0.1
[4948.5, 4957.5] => -0.7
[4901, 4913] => -0.1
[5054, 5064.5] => -1.5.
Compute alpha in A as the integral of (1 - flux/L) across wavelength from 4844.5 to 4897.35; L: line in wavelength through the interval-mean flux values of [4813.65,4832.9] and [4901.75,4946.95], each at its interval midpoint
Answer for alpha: 4.0 A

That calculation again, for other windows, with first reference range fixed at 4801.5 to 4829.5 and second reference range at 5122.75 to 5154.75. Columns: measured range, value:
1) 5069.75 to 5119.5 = 1.4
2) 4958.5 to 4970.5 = -0.6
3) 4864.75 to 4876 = 1.8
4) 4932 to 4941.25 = -0.4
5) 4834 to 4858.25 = 0.1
